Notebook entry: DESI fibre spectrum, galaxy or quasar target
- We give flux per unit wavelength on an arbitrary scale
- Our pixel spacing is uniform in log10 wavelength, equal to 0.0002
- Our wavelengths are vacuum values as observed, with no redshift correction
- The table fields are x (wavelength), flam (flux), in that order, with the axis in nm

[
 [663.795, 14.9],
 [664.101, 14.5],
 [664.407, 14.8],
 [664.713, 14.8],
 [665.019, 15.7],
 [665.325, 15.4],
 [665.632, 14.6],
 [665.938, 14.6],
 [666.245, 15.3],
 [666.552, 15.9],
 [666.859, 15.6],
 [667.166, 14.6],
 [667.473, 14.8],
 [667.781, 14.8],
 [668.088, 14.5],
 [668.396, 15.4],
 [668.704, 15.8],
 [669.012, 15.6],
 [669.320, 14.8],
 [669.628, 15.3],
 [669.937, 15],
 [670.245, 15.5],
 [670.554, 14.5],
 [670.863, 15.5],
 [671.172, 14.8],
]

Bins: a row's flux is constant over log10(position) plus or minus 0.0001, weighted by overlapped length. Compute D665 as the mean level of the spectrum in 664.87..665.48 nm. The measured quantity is 15.5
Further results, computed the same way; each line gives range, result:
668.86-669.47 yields 15.2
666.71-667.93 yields 14.9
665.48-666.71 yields 15.1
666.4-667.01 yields 15.8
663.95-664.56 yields 14.6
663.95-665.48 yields 15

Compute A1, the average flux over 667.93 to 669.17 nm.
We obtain 15.3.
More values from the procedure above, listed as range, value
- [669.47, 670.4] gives 15.3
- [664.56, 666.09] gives 15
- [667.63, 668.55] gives 14.9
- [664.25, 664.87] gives 14.8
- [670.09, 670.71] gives 15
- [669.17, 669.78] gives 15.1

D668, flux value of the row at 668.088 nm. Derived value 14.5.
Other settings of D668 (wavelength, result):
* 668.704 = 15.8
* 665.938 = 14.6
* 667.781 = 14.8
